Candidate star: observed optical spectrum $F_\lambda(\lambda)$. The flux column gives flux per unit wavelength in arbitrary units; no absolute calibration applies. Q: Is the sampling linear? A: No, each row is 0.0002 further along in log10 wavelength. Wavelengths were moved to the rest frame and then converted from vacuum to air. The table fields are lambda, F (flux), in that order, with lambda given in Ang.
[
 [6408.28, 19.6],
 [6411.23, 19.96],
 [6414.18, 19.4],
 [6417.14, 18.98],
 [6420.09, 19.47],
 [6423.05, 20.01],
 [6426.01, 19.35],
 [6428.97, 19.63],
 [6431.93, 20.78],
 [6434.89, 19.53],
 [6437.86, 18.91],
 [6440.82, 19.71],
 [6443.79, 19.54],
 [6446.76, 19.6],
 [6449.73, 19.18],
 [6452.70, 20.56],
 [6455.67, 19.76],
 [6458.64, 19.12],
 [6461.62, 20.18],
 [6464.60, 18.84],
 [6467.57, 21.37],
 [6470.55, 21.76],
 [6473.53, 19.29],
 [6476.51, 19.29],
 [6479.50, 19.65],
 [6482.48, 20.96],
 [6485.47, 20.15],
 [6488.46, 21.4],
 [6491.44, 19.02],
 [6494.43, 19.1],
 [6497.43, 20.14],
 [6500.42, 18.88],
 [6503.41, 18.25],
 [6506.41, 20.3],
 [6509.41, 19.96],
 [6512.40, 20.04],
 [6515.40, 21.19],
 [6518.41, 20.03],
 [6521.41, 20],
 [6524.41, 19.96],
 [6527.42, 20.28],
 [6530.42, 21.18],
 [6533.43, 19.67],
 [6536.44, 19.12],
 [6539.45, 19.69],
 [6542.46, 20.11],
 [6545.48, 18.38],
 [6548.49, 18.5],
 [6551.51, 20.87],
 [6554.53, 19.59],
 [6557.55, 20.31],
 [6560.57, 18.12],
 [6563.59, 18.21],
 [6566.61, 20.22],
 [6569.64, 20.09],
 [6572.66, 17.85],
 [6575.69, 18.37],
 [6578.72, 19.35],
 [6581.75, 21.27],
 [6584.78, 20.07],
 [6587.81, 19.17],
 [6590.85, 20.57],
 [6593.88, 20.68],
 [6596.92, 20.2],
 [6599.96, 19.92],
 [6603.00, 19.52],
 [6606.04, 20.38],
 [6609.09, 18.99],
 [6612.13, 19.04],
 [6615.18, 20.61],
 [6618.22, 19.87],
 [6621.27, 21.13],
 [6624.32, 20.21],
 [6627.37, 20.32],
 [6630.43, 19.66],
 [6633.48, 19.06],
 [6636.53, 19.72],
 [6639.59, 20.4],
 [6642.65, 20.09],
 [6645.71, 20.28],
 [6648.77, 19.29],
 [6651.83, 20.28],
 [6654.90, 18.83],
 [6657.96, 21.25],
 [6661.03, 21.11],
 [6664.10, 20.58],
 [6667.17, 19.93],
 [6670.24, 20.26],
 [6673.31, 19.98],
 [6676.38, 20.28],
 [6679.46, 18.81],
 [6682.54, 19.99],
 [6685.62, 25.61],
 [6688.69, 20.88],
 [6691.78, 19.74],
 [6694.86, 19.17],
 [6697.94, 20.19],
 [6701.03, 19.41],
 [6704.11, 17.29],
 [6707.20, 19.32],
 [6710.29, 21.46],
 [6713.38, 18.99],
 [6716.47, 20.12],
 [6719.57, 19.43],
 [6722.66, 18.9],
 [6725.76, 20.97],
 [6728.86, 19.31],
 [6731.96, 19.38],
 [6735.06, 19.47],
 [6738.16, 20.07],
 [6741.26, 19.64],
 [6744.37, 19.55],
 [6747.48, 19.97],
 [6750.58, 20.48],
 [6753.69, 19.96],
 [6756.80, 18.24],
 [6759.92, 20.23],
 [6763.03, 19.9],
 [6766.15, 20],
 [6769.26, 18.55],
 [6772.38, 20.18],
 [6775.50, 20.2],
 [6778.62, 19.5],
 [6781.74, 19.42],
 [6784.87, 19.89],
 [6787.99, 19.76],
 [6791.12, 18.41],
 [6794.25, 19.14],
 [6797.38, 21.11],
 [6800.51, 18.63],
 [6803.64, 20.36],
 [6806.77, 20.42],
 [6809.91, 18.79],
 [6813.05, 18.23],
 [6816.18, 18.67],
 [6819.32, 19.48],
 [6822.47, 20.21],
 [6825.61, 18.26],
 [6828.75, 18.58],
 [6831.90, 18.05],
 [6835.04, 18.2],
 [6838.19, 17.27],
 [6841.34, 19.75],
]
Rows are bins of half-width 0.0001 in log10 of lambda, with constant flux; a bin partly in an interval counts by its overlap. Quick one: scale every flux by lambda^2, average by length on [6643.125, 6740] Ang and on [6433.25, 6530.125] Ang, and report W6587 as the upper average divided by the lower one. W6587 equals 1.1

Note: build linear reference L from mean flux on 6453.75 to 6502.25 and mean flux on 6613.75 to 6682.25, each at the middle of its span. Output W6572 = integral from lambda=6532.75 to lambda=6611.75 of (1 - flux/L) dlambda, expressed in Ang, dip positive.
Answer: 1.7 Ang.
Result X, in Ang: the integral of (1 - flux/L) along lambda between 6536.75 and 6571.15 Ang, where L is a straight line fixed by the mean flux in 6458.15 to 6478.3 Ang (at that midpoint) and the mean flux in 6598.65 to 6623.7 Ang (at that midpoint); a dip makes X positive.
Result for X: 0.9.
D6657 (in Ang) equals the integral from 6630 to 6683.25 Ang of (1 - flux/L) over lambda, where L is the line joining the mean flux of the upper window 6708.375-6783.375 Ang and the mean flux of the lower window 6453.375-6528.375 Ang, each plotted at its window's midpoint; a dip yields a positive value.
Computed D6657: -0.5 Ang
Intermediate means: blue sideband 20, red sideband 19.7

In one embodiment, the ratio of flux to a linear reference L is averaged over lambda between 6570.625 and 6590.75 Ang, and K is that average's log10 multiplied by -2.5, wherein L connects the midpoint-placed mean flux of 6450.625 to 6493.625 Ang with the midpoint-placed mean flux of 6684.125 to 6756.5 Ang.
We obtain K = 0.03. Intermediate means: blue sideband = 20.1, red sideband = 19.9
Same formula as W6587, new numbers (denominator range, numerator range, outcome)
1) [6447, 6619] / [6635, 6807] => 1.06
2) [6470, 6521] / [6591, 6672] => 1.05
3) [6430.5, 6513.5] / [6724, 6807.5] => 1.09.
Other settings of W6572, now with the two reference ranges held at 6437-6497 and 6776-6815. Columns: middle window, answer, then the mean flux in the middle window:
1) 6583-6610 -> -0.34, 20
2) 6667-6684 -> -0.21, 19.9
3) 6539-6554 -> 0.22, 19.5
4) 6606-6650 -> -0.53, 19.9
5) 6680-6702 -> -1.17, 20.7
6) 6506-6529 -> -0.46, 20.2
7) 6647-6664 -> -0.46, 20.2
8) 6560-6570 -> 0.31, 19.2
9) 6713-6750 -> -0.25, 19.7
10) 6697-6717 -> 0.10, 19.5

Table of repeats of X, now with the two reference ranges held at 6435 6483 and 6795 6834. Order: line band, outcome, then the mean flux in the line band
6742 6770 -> -0.5 Ang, 19.7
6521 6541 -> -0.3 Ang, 20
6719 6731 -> -0.2 Ang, 19.7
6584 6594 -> -0.2 Ang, 20.1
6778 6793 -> -0.1 Ang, 19.4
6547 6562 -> 0.1 Ang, 19.5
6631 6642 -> -0.1 Ang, 19.8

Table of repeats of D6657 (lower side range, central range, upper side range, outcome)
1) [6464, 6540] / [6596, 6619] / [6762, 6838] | -0.1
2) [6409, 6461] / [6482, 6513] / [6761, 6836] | -0.3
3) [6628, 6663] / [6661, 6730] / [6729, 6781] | -0.7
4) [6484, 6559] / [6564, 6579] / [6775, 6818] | 0.5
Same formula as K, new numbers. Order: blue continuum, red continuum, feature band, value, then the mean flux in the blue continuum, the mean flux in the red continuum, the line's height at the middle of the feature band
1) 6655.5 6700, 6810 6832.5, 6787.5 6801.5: -0.016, 20.5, 18.8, 19.1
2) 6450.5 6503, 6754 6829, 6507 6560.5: -0.003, 19.9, 19.4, 19.8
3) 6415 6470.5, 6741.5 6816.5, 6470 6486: -0.020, 19.7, 19.6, 19.7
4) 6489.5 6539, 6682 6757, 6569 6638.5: 0.003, 19.8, 19.9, 19.9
